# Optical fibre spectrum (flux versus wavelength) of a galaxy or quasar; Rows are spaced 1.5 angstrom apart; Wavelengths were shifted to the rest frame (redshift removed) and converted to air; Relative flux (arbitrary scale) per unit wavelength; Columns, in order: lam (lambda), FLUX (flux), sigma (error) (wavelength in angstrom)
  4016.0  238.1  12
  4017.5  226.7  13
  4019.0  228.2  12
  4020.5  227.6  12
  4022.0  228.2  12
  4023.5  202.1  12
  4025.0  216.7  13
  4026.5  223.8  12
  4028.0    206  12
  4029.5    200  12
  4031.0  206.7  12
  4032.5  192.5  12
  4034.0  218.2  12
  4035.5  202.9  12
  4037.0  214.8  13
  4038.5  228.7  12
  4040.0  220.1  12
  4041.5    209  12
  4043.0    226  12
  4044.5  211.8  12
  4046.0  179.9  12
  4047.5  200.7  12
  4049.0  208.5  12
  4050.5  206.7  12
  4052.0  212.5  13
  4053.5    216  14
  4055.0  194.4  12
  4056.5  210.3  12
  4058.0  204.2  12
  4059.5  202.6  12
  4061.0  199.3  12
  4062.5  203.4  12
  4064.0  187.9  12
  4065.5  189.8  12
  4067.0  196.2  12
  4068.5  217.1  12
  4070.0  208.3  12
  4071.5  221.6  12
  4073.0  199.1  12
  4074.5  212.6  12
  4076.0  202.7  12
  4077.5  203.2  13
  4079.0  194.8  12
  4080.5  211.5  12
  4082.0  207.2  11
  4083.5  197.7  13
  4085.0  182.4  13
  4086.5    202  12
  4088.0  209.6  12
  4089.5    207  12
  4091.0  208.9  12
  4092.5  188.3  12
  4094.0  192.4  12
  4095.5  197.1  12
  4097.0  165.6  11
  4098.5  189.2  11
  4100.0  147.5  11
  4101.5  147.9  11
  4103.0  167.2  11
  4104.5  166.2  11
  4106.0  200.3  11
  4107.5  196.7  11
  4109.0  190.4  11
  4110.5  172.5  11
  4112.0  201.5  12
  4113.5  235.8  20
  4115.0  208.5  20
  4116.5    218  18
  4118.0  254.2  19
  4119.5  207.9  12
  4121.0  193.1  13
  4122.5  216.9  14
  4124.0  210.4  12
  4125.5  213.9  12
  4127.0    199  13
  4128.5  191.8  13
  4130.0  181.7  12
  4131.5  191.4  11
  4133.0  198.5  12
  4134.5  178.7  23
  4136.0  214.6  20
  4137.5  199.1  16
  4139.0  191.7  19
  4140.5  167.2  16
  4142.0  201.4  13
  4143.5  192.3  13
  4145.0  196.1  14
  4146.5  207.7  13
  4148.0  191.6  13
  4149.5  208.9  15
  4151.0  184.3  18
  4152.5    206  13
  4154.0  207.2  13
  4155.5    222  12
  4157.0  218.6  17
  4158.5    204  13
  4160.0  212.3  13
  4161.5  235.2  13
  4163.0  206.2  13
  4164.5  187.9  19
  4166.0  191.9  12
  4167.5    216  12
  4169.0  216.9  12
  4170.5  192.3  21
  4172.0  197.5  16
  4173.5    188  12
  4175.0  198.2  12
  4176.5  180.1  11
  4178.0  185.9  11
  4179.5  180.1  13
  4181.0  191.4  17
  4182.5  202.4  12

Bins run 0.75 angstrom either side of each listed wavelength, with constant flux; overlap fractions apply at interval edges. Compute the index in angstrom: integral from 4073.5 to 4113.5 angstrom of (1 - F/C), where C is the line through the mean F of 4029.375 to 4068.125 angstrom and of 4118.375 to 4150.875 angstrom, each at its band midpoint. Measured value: 2.0 angstrom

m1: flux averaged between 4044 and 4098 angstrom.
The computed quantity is 201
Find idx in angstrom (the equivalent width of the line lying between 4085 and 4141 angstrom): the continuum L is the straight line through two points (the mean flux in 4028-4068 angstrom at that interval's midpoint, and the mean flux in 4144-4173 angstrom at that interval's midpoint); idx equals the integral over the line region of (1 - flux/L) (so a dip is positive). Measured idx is 2.8 angstrom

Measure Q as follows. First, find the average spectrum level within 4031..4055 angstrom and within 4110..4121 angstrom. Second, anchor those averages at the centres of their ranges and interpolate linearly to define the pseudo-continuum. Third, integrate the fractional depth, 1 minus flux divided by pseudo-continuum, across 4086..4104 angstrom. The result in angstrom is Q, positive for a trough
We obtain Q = 2.34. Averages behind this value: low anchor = 209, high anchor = 214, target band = 185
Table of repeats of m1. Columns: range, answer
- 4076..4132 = 197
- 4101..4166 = 200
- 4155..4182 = 201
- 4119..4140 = 199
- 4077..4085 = 201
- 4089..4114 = 186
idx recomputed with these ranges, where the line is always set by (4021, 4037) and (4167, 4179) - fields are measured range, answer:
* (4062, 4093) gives 0.4 angstrom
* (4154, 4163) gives -0.9 angstrom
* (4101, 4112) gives 1.2 angstrom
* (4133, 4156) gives 0.1 angstrom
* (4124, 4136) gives 0.3 angstrom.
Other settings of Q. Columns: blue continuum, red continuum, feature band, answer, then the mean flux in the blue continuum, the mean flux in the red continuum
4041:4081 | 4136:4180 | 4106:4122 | -0.4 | 205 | 200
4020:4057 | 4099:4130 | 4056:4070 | 0.3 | 210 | 197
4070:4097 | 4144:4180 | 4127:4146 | 0.8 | 201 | 202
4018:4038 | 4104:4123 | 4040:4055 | 0.3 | 213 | 205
